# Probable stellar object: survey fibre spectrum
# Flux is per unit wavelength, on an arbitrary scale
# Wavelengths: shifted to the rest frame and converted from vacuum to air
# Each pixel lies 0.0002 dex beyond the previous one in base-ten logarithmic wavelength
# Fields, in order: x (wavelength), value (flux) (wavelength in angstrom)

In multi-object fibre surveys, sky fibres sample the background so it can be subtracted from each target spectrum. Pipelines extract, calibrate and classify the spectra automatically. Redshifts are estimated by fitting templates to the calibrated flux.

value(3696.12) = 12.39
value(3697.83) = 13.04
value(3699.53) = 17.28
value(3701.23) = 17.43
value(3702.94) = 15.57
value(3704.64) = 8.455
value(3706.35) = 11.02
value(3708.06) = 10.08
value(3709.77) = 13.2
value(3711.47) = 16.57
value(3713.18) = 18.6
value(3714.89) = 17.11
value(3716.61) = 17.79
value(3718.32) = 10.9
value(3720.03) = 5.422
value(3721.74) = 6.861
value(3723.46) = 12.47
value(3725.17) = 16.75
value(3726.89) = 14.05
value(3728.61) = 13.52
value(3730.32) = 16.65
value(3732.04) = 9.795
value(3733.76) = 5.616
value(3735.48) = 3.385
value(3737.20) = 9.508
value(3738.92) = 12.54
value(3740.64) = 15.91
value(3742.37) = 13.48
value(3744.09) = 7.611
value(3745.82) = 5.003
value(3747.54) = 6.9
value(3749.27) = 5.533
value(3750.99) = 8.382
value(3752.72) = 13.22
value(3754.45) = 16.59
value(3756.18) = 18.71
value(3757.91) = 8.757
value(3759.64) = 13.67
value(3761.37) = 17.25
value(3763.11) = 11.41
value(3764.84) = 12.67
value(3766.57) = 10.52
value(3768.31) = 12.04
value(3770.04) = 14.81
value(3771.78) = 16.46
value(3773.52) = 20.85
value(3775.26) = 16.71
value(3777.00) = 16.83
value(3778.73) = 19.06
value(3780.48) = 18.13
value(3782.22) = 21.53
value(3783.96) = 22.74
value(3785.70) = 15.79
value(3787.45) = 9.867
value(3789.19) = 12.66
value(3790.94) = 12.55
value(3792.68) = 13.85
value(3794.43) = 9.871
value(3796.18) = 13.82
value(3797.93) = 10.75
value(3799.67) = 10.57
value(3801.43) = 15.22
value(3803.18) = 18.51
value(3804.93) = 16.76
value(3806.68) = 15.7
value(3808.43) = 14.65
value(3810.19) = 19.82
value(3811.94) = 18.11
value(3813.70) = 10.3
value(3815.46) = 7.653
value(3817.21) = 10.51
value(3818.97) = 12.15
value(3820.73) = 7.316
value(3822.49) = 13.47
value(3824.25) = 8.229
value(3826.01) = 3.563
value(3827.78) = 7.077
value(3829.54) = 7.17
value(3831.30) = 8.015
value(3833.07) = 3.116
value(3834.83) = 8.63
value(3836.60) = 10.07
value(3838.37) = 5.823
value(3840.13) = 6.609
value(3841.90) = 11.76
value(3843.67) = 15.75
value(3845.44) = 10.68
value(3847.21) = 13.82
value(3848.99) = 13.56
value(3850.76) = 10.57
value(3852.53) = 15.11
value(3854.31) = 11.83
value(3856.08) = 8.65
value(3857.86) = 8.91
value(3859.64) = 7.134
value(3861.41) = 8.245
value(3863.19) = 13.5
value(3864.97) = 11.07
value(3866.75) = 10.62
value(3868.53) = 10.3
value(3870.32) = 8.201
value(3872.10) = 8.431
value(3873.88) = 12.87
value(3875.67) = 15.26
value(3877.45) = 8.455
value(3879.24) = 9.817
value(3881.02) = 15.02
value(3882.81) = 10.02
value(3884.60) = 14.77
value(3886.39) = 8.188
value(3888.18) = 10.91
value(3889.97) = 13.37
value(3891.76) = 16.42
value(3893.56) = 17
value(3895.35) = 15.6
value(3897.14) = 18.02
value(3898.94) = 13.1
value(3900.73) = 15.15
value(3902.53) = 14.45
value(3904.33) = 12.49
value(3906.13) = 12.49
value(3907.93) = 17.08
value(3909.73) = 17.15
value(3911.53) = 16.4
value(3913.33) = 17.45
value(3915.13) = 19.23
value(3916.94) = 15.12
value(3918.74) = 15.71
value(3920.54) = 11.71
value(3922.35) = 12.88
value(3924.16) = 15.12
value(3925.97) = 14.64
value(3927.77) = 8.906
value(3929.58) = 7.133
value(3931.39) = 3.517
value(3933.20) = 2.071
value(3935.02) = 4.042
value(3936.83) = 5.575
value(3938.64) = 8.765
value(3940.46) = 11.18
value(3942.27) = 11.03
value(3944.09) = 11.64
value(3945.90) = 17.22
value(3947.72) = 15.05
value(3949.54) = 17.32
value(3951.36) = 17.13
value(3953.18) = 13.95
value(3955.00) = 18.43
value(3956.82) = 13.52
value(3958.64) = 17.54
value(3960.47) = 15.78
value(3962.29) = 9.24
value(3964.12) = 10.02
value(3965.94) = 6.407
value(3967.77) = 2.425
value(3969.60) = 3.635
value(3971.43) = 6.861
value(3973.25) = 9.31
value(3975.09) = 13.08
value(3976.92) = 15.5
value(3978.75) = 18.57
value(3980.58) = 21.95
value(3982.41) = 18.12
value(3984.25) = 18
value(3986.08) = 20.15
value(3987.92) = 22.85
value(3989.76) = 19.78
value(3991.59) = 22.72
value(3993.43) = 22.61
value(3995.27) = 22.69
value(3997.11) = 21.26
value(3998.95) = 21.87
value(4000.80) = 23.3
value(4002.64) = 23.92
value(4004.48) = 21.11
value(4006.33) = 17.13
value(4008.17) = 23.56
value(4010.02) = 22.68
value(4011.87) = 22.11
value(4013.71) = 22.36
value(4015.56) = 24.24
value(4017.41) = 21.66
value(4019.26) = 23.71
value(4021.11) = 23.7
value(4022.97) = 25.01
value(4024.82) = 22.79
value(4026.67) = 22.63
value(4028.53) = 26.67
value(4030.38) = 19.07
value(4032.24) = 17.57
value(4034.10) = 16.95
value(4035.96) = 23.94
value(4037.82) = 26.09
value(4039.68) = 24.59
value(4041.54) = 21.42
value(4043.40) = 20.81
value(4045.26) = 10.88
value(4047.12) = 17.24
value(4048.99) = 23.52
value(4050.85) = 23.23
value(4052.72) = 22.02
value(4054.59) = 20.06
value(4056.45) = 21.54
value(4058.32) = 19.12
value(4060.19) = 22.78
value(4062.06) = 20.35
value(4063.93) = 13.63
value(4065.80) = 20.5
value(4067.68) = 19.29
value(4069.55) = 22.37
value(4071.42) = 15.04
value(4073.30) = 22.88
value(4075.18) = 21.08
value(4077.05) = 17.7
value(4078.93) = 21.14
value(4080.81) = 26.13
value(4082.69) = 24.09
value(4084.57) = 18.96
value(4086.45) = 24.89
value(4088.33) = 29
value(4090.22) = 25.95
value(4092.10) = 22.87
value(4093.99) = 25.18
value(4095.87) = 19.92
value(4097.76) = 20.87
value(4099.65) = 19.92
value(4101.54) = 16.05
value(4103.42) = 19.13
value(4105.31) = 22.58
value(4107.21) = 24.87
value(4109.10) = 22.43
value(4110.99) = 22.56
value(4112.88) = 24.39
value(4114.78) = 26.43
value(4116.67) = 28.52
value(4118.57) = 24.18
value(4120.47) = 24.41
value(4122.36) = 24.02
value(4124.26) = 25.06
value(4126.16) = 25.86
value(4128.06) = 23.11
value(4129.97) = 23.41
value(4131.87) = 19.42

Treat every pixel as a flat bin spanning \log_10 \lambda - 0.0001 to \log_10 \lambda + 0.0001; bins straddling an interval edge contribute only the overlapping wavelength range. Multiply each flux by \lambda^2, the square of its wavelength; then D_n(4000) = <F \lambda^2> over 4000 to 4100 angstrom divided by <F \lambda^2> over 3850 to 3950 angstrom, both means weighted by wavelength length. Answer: 1.92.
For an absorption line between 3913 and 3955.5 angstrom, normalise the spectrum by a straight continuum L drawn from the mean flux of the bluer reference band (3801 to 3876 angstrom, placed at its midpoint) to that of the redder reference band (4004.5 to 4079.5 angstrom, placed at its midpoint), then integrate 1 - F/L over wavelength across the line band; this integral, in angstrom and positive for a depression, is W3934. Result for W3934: 9.61 angstrom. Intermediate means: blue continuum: 11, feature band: 12.2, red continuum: 21.1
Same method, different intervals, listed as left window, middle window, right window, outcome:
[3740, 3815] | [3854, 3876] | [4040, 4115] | 8.1 angstrom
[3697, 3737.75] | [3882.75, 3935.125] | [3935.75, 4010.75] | 6.5 angstrom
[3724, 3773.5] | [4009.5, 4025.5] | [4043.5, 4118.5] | -2.8 angstrom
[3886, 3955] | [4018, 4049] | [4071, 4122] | -3.7 angstrom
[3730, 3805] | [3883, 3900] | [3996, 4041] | 3.6 angstrom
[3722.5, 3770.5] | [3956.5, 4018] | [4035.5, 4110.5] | 4.4 angstrom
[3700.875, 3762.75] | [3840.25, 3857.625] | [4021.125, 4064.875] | 3.8 angstrom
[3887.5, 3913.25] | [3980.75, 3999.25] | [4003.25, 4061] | -1.4 angstrom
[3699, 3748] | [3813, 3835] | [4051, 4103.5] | 9.6 angstrom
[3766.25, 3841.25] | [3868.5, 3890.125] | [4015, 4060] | 6.2 angstrom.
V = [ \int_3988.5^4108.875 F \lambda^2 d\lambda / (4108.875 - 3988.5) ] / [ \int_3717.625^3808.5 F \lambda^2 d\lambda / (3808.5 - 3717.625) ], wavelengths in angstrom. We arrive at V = 1.9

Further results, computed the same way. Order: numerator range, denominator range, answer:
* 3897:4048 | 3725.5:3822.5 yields 1.39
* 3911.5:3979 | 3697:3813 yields 0.96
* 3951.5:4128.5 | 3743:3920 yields 1.79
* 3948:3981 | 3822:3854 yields 1.41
